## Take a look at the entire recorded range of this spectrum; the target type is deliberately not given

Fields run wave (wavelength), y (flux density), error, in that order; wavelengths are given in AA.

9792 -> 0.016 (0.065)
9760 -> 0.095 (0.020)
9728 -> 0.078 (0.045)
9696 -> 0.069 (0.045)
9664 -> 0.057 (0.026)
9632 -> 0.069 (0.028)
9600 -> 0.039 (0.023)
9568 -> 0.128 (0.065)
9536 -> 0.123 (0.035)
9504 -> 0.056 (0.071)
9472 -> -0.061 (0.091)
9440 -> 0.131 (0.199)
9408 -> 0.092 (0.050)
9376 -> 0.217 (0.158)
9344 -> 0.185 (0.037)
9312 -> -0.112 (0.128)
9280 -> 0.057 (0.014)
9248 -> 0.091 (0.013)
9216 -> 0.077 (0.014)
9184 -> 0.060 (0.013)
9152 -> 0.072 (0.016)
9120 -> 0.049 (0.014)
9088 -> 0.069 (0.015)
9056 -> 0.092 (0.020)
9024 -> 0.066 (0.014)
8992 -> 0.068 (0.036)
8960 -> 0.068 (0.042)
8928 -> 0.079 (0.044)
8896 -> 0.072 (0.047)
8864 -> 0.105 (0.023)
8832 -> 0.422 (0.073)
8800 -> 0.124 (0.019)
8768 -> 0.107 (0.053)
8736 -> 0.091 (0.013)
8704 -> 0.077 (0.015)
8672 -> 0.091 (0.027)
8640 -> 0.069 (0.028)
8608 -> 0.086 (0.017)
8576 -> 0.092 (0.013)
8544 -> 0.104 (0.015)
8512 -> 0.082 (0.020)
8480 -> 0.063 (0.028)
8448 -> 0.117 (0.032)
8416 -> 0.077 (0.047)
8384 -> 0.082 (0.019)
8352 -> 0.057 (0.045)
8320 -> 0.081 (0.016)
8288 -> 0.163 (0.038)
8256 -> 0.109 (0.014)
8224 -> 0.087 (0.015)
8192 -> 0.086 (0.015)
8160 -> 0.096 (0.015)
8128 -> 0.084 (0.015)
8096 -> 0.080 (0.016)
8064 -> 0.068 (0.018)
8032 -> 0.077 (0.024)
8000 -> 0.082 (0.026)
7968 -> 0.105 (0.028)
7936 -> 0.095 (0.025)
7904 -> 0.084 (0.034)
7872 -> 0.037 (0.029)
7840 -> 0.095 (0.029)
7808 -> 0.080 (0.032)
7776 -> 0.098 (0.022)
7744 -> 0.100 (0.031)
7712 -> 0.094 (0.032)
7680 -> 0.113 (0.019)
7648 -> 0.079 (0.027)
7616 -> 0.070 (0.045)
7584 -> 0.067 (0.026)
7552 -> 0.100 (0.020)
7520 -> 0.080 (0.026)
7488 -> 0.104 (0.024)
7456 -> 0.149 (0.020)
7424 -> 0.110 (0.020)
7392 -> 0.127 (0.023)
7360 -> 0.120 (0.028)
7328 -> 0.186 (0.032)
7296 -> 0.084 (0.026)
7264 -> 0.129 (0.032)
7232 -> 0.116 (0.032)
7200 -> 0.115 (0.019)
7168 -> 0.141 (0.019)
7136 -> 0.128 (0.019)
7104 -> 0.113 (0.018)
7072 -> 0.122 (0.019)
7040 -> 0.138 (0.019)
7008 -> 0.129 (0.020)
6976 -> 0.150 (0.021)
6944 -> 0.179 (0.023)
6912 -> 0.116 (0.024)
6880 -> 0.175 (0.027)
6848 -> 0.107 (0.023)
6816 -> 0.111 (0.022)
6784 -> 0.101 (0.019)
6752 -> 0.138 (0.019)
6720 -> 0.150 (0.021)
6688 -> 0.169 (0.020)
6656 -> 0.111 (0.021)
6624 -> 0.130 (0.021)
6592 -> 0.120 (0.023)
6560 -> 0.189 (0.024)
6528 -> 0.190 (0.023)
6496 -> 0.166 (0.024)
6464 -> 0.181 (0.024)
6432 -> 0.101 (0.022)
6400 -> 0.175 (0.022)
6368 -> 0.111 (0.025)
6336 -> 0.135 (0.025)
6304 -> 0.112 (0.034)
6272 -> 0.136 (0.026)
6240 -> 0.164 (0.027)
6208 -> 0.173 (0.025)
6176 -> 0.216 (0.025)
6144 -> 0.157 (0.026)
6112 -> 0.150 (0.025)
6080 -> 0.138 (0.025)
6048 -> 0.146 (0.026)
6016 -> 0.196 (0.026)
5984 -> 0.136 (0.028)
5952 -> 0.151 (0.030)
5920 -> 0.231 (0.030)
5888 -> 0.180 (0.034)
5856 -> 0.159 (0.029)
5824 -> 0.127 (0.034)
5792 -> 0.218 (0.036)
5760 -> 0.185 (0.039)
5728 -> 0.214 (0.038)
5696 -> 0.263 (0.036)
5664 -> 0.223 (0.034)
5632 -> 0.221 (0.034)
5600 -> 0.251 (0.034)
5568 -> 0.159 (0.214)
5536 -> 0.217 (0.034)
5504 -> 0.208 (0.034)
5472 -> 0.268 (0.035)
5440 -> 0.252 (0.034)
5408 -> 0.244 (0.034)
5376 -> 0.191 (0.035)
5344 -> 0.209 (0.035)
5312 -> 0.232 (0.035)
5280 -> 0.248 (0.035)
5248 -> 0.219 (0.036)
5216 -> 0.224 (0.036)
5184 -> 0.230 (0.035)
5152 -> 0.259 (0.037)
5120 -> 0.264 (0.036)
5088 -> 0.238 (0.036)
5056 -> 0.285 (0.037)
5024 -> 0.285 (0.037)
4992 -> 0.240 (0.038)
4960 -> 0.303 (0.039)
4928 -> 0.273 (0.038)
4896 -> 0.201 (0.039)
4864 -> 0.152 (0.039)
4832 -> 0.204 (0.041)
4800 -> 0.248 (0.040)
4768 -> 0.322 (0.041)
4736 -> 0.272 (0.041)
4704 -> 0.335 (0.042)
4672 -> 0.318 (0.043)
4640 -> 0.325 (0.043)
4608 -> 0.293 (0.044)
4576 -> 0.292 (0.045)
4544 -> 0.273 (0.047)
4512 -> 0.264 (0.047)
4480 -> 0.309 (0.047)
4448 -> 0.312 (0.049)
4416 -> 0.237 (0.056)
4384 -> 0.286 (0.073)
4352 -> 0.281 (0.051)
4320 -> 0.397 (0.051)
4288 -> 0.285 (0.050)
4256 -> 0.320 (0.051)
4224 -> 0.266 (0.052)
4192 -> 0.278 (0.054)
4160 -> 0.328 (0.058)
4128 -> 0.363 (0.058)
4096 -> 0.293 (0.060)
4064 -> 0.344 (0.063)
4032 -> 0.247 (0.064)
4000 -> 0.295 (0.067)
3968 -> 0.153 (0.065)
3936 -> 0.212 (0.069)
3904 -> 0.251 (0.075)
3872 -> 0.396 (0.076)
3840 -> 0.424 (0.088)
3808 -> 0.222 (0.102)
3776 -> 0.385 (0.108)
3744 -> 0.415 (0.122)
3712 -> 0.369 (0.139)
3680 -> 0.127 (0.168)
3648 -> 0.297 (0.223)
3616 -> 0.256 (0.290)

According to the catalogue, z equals 0.307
